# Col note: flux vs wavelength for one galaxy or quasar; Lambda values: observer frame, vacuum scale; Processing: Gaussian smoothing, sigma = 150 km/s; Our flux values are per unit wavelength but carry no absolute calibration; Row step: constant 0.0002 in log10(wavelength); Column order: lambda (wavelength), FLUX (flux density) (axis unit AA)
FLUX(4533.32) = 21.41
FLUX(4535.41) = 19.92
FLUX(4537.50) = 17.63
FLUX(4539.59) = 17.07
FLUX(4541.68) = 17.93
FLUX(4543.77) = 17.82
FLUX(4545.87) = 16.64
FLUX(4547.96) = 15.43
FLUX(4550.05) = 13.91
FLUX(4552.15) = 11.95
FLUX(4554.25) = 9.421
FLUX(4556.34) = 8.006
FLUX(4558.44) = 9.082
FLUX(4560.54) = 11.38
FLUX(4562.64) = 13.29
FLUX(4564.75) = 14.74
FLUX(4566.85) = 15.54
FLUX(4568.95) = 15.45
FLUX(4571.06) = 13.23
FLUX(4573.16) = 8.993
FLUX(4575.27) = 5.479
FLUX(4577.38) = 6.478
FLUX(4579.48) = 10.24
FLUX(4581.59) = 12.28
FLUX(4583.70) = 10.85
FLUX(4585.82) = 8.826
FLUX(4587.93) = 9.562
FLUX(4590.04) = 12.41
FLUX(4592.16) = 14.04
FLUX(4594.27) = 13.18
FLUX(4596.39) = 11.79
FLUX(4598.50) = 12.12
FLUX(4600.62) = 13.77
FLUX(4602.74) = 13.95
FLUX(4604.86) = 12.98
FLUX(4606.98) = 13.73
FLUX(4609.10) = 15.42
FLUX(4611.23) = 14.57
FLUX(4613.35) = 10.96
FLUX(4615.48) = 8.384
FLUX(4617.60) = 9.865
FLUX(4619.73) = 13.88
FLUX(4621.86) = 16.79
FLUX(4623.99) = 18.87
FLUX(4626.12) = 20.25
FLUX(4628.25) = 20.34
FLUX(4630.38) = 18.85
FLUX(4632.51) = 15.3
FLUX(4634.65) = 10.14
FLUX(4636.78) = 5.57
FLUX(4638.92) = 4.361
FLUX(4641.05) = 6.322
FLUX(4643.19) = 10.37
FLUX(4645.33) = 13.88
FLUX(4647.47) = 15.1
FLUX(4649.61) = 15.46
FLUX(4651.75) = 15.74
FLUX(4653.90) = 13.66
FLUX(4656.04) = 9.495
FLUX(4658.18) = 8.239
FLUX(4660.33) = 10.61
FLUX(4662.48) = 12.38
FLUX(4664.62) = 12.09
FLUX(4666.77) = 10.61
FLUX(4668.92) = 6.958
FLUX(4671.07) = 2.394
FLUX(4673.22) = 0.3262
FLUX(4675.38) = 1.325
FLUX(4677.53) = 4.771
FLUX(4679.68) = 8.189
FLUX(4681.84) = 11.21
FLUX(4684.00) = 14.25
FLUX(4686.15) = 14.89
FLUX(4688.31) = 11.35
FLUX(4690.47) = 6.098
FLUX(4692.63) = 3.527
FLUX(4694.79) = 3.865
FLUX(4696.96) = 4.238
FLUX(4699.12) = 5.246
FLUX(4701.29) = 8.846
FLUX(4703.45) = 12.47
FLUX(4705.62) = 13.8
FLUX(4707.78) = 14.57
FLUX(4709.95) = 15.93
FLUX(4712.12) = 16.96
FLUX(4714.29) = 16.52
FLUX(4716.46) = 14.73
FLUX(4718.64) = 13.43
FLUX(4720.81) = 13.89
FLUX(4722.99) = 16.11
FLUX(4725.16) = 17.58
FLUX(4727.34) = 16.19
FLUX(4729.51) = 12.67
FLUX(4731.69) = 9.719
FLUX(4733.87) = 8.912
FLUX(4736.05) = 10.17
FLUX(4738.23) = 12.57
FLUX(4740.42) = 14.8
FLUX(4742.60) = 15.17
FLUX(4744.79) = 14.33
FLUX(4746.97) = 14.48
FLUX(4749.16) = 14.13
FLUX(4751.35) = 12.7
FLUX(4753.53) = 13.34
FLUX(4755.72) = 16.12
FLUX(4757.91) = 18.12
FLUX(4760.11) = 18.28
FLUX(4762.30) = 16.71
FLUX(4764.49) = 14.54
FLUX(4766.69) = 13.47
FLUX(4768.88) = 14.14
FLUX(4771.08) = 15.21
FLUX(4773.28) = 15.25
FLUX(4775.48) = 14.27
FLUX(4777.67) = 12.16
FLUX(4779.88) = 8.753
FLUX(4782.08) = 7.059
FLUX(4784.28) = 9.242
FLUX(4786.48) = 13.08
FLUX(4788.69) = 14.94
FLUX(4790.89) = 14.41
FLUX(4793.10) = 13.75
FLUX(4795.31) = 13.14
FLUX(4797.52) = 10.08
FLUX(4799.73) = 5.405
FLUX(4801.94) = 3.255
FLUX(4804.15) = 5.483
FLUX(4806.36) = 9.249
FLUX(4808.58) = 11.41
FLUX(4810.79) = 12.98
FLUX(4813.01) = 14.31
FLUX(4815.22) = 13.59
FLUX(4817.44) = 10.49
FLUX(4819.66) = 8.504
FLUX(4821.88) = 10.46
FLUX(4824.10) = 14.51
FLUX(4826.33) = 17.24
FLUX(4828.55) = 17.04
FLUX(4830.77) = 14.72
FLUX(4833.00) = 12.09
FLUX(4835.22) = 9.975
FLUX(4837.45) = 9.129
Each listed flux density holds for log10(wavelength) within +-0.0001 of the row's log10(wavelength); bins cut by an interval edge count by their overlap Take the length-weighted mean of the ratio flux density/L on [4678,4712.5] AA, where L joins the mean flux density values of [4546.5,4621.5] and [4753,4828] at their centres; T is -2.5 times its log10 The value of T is 0.21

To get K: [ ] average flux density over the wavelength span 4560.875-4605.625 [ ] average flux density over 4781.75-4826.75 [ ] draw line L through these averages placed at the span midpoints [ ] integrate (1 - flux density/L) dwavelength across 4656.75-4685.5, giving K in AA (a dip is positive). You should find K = 8.6 AA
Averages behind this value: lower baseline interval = 11.9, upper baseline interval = 11.1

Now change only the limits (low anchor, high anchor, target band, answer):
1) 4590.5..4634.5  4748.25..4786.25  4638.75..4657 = 2.9 AA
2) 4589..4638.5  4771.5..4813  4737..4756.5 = -4.2 AA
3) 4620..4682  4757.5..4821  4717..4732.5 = -3.7 AA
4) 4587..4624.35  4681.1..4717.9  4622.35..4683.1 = 6.5 AA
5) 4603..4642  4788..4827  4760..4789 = -4.0 AA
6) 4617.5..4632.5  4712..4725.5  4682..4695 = 5.3 AA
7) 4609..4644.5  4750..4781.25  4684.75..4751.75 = 8.0 AA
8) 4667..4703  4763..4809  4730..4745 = -4.6 AA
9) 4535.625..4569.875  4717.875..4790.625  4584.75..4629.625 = 1.3 AA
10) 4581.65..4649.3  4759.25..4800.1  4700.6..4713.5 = -1.1 AA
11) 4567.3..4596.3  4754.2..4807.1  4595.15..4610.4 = -3.1 AA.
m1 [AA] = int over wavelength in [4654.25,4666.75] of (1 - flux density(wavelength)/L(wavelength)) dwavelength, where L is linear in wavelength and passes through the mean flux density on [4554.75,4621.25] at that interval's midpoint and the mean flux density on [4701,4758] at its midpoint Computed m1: 2.1 AA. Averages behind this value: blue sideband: 11.8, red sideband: 14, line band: 10.8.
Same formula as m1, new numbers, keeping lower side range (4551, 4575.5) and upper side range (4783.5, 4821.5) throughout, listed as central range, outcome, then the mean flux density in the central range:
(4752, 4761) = -4.4 AA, 16.2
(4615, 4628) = -4.5 AA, 15.3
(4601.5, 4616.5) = -1.9 AA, 12.9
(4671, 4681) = 6.7 AA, 3.69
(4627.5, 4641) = -0.5 AA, 11.8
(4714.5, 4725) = -3.7 AA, 15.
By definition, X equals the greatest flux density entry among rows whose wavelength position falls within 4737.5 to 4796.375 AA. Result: 18.28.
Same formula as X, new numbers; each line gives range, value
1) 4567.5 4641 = 20.34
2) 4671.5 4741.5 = 17.58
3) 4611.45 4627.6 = 20.25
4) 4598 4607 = 13.95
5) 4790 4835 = 17.24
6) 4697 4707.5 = 13.8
